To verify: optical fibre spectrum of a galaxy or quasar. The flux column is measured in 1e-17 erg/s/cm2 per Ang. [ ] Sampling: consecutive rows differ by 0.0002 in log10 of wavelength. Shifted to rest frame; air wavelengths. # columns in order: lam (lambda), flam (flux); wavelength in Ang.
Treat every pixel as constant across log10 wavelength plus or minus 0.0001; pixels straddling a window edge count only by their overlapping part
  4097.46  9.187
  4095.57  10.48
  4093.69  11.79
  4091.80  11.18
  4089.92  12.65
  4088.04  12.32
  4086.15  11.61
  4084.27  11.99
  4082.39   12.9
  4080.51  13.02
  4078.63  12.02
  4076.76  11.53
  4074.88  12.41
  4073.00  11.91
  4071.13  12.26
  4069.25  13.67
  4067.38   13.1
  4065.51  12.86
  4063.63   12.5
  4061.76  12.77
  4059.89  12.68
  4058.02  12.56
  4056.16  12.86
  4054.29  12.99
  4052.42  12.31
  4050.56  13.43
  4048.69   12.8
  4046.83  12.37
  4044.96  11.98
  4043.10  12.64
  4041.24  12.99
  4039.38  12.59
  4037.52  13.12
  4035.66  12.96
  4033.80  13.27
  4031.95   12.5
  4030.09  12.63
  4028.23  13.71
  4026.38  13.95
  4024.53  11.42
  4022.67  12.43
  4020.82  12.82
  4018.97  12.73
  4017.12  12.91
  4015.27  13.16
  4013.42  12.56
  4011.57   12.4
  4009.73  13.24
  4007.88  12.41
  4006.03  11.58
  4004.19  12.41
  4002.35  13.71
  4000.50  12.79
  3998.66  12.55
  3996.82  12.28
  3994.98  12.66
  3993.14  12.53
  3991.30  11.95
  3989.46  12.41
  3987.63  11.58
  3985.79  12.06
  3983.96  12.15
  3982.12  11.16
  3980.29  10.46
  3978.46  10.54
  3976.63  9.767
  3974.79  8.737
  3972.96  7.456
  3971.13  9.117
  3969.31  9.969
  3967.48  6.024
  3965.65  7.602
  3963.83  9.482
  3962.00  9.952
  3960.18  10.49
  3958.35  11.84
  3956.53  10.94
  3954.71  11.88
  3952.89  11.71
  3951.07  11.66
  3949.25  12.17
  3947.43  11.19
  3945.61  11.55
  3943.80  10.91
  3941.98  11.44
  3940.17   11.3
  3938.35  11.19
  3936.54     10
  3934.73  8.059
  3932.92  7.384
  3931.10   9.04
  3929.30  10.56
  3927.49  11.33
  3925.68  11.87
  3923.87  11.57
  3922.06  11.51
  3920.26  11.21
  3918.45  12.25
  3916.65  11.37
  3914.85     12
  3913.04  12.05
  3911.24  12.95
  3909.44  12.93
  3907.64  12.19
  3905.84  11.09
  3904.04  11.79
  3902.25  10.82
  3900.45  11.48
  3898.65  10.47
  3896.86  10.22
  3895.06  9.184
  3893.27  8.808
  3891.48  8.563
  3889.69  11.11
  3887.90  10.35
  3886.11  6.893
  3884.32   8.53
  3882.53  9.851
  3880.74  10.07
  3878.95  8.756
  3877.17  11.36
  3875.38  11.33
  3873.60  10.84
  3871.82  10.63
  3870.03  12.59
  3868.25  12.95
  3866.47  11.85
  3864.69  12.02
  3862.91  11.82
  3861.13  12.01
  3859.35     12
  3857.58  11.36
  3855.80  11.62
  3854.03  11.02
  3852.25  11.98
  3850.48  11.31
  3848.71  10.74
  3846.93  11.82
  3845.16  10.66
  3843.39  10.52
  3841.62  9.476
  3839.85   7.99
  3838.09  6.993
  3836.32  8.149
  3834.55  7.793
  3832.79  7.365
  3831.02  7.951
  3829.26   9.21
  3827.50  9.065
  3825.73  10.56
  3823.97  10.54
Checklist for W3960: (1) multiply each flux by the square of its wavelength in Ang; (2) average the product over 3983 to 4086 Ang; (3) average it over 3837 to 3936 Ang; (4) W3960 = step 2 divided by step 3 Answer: 1.3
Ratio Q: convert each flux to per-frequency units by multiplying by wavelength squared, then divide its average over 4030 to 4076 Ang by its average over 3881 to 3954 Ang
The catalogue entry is 1.26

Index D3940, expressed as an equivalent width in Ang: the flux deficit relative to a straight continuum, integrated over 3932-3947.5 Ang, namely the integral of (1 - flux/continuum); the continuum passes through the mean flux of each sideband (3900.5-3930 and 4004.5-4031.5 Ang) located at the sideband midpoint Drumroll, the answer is 2.2 Ang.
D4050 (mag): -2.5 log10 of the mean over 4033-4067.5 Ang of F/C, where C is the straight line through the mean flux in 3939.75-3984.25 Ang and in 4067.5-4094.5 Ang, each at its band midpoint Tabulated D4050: -0.09 mag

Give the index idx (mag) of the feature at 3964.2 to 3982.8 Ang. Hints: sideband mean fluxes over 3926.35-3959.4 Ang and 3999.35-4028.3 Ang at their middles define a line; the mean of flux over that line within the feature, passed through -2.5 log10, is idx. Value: 0.27 mag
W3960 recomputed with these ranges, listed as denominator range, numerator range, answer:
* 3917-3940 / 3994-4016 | 1.25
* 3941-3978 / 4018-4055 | 1.30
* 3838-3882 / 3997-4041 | 1.26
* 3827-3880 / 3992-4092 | 1.33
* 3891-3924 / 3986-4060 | 1.20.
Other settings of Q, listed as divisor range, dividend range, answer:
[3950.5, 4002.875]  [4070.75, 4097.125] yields 1.16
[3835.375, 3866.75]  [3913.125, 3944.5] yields 1.05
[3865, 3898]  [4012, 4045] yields 1.35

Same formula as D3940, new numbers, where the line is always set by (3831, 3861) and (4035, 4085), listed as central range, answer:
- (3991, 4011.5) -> -1.1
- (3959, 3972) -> 2.8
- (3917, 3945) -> 1.0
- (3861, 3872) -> -1.9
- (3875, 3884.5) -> 0.4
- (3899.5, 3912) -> -1.3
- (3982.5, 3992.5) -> -0.2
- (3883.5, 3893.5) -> 1.4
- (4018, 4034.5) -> -0.8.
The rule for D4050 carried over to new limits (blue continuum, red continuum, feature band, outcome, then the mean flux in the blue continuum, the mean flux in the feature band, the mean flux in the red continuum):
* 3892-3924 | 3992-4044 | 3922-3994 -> 0.14 mag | 11.3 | 10.6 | 12.7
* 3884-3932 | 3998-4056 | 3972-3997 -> 0.09 mag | 10.9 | 11.1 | 12.8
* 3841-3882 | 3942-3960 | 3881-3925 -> 0.06 mag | 11.2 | 10.8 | 11.5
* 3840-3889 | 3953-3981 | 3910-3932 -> -0.13 mag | 10.9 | 11.5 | 9.67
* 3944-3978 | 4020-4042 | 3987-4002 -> -0.09 mag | 10.1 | 12.4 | 12.9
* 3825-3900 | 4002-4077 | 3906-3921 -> -0.11 mag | 10.2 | 12.1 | 12.7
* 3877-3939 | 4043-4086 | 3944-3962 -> -0.03 mag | 10.5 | 11.4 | 12.6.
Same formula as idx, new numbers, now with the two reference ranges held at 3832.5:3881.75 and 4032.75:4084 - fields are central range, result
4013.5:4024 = -0.039 mag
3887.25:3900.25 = 0.117 mag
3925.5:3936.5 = 0.187 mag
